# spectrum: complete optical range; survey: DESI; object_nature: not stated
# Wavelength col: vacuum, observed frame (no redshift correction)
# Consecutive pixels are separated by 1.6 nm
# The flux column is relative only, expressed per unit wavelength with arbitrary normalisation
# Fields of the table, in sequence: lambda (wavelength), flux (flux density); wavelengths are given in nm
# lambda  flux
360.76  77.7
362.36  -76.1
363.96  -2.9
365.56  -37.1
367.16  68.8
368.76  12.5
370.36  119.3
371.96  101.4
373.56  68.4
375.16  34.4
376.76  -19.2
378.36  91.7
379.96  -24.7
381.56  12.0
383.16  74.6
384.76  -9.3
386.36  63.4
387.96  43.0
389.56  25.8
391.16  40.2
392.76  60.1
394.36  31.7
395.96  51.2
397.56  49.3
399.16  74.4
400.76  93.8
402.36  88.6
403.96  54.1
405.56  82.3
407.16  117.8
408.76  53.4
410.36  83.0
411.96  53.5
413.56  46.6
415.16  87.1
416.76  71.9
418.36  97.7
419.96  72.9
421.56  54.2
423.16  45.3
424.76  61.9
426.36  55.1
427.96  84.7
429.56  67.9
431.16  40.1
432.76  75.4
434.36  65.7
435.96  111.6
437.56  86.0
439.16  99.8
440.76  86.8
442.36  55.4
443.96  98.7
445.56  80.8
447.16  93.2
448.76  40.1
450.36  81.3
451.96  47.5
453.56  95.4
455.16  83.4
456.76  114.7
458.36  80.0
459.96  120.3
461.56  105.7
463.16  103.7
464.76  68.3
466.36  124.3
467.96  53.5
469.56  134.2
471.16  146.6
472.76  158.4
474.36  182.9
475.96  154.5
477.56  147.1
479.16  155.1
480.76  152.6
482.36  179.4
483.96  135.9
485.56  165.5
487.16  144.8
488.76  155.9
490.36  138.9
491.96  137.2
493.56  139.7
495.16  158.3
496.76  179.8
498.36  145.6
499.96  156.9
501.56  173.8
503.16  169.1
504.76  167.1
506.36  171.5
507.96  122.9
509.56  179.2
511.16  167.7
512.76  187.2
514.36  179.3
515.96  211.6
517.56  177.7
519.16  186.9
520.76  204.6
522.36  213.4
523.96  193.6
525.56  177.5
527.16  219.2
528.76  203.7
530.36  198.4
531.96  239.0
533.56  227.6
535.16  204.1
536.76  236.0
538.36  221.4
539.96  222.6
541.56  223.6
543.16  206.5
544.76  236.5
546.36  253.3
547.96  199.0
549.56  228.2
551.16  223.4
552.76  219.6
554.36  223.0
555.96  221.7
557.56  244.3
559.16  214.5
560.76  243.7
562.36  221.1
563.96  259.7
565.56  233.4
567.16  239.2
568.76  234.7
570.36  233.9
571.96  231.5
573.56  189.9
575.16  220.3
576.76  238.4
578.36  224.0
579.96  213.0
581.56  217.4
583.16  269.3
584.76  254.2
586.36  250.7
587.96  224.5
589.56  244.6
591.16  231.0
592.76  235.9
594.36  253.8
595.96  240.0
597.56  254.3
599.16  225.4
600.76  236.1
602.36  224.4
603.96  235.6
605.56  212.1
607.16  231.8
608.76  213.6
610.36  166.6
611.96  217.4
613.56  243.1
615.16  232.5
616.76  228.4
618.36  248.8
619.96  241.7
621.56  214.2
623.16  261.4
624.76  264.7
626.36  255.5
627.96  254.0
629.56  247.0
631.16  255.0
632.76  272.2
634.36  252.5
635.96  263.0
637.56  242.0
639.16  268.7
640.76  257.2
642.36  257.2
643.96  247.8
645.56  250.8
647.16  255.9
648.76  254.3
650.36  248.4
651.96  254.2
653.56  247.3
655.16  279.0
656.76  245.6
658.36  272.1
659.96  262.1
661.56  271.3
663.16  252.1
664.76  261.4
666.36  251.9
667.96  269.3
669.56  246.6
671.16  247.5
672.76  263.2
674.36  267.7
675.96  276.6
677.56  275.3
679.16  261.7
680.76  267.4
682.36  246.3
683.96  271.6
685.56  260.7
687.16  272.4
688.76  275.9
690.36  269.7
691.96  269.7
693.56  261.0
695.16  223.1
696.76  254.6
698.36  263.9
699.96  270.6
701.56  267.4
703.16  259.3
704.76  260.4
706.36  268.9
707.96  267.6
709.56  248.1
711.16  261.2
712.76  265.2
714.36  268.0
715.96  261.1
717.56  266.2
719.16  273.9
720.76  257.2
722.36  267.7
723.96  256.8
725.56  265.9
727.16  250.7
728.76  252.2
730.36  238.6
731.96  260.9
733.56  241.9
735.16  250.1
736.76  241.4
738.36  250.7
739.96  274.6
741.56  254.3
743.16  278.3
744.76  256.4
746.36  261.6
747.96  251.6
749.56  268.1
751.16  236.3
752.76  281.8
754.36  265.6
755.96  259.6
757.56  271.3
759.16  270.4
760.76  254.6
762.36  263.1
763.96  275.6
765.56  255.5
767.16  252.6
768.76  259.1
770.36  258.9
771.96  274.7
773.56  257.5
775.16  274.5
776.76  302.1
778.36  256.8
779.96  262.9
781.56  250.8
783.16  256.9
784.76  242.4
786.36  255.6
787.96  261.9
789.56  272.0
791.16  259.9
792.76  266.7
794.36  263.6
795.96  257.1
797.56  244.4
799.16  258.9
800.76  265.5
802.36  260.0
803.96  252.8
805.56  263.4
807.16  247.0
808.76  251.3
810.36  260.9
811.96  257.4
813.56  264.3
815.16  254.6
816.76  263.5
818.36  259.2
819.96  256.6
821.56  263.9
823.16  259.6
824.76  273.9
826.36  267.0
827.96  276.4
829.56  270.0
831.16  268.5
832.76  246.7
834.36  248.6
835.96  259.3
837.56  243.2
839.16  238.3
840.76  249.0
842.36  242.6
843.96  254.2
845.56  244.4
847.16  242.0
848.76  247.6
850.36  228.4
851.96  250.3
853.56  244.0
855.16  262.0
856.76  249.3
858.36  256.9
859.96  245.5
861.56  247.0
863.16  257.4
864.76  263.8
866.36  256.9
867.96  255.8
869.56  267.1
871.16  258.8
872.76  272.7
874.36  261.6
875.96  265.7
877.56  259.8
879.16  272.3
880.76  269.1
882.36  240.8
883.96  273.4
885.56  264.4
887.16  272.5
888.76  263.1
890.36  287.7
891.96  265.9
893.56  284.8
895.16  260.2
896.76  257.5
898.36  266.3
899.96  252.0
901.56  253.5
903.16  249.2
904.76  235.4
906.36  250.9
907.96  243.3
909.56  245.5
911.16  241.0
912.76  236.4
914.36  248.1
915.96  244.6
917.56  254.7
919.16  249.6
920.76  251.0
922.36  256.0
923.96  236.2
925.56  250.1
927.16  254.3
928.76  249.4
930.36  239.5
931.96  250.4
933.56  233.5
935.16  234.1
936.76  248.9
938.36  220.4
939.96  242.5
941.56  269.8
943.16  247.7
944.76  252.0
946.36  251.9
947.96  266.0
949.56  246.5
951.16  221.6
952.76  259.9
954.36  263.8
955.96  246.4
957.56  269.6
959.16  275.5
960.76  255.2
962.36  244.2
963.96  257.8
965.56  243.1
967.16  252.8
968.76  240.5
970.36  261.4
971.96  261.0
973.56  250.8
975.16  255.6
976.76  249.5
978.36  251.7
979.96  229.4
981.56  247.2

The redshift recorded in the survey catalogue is 0.18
